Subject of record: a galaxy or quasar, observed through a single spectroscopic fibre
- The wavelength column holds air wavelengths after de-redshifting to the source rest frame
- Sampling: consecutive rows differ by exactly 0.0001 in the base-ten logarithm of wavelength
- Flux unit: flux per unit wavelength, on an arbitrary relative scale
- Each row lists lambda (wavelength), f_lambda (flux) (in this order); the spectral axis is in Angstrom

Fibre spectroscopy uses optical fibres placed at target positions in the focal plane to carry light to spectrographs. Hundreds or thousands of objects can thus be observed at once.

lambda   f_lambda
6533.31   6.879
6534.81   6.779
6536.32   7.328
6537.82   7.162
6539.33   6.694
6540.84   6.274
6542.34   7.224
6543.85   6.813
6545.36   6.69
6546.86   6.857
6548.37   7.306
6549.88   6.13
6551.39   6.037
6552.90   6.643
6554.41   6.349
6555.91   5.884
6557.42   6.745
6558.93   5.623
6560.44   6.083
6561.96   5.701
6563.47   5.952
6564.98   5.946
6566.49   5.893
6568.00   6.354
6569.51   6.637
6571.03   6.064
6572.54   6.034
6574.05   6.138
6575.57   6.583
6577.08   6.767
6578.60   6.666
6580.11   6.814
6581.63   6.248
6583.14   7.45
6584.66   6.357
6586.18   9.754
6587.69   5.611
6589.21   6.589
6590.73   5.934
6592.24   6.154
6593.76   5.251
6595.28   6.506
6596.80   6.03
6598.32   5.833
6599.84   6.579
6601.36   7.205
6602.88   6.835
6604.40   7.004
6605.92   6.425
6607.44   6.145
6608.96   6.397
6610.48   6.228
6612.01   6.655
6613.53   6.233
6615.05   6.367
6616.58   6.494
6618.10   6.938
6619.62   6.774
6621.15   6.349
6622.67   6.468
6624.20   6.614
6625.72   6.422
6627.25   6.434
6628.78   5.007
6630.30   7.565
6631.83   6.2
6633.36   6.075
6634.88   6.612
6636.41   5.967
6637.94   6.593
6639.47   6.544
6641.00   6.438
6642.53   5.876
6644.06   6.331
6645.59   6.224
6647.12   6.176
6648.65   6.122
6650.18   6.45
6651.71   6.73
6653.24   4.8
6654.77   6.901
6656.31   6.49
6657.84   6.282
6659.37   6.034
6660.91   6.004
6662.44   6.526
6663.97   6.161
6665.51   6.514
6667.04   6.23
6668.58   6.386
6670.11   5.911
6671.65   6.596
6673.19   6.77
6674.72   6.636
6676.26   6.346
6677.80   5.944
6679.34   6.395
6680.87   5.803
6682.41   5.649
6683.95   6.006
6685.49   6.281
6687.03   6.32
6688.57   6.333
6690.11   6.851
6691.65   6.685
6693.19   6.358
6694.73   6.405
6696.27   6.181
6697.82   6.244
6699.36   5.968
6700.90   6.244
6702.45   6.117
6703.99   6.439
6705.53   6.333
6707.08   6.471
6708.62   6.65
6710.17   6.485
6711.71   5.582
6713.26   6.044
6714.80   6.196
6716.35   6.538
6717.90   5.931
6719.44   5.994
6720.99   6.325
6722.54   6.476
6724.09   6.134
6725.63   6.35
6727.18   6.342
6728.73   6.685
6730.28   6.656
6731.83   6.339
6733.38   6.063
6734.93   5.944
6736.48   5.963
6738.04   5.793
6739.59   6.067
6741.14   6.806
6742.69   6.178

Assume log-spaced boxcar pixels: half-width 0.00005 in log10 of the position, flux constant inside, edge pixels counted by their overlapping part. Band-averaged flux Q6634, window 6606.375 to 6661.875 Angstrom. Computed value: 6.33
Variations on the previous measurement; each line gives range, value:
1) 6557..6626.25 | 6.43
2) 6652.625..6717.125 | 6.27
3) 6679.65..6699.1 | 6.26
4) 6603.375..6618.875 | 6.5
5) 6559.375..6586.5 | 6.46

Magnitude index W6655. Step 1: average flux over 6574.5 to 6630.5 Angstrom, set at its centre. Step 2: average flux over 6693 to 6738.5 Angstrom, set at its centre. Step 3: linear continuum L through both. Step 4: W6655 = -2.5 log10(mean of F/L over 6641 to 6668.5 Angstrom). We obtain 0.03 mag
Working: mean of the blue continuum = 6.52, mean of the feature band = 6.24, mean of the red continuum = 6.24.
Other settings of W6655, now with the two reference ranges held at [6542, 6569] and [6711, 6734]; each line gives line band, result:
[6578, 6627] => -0.04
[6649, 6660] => 0.01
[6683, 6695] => -0.02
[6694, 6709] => -0.01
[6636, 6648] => 0.00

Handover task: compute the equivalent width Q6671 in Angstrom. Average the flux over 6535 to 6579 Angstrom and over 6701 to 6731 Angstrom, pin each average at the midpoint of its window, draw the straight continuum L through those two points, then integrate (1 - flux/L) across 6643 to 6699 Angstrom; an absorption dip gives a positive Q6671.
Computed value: 0.6 Angstrom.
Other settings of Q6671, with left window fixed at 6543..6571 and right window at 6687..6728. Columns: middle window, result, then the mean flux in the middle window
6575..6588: -1.4 Angstrom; 6.97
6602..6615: -0.4 Angstrom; 6.49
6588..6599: 0.5 Angstrom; 6.02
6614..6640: -0.5 Angstrom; 6.43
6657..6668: 0.1 Angstrom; 6.26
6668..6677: -0.2 Angstrom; 6.44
